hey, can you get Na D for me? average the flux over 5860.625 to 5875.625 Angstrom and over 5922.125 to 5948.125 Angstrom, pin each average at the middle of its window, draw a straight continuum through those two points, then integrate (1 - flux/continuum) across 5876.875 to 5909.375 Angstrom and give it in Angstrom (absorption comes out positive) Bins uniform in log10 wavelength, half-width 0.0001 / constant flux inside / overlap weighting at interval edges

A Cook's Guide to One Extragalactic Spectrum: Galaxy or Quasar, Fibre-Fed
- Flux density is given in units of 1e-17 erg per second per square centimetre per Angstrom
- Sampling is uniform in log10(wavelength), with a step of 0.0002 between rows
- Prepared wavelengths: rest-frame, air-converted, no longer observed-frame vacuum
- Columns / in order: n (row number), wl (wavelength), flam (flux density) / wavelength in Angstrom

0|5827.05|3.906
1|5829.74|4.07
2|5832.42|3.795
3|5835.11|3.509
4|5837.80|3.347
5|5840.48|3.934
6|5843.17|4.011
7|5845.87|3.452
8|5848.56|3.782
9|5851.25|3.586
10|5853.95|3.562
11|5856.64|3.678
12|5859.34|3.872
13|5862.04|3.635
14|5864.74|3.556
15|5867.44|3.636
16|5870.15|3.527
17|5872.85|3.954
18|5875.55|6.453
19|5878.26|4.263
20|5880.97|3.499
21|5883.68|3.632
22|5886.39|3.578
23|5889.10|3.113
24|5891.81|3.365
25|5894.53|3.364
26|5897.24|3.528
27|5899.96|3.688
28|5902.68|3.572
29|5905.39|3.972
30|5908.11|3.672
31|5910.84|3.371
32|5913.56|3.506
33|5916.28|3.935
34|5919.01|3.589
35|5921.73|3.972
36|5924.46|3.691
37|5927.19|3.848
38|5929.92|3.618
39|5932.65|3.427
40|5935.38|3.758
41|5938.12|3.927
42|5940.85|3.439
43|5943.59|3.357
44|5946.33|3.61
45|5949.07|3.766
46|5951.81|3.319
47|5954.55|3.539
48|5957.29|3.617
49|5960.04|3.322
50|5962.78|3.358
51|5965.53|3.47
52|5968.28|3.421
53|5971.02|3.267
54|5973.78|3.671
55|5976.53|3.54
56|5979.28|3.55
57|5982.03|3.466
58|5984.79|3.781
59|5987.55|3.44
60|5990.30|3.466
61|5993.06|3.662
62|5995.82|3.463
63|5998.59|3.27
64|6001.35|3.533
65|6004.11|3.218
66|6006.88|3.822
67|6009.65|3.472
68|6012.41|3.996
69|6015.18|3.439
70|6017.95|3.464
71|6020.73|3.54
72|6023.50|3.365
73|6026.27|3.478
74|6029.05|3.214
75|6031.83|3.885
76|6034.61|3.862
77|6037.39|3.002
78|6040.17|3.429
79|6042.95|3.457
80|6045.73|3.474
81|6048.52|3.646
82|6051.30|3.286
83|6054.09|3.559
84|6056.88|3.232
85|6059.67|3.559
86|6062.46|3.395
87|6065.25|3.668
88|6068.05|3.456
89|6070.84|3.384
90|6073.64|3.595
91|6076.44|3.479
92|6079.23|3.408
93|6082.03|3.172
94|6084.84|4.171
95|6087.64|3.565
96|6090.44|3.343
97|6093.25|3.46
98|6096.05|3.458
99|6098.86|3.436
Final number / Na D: 1.8 Angstrom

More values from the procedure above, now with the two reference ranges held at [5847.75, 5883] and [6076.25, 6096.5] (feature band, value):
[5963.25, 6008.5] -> 2.43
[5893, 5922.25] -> 1.53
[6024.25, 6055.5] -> 1.04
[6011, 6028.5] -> 0.51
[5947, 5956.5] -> 0.53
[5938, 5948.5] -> 0.61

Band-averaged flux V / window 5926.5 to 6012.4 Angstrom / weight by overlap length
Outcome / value 3.53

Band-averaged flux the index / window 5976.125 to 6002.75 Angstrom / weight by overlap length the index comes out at 3.52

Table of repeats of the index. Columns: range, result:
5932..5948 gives 3.6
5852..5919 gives 3.74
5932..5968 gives 3.53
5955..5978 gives 3.46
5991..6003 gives 3.47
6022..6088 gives 3.49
